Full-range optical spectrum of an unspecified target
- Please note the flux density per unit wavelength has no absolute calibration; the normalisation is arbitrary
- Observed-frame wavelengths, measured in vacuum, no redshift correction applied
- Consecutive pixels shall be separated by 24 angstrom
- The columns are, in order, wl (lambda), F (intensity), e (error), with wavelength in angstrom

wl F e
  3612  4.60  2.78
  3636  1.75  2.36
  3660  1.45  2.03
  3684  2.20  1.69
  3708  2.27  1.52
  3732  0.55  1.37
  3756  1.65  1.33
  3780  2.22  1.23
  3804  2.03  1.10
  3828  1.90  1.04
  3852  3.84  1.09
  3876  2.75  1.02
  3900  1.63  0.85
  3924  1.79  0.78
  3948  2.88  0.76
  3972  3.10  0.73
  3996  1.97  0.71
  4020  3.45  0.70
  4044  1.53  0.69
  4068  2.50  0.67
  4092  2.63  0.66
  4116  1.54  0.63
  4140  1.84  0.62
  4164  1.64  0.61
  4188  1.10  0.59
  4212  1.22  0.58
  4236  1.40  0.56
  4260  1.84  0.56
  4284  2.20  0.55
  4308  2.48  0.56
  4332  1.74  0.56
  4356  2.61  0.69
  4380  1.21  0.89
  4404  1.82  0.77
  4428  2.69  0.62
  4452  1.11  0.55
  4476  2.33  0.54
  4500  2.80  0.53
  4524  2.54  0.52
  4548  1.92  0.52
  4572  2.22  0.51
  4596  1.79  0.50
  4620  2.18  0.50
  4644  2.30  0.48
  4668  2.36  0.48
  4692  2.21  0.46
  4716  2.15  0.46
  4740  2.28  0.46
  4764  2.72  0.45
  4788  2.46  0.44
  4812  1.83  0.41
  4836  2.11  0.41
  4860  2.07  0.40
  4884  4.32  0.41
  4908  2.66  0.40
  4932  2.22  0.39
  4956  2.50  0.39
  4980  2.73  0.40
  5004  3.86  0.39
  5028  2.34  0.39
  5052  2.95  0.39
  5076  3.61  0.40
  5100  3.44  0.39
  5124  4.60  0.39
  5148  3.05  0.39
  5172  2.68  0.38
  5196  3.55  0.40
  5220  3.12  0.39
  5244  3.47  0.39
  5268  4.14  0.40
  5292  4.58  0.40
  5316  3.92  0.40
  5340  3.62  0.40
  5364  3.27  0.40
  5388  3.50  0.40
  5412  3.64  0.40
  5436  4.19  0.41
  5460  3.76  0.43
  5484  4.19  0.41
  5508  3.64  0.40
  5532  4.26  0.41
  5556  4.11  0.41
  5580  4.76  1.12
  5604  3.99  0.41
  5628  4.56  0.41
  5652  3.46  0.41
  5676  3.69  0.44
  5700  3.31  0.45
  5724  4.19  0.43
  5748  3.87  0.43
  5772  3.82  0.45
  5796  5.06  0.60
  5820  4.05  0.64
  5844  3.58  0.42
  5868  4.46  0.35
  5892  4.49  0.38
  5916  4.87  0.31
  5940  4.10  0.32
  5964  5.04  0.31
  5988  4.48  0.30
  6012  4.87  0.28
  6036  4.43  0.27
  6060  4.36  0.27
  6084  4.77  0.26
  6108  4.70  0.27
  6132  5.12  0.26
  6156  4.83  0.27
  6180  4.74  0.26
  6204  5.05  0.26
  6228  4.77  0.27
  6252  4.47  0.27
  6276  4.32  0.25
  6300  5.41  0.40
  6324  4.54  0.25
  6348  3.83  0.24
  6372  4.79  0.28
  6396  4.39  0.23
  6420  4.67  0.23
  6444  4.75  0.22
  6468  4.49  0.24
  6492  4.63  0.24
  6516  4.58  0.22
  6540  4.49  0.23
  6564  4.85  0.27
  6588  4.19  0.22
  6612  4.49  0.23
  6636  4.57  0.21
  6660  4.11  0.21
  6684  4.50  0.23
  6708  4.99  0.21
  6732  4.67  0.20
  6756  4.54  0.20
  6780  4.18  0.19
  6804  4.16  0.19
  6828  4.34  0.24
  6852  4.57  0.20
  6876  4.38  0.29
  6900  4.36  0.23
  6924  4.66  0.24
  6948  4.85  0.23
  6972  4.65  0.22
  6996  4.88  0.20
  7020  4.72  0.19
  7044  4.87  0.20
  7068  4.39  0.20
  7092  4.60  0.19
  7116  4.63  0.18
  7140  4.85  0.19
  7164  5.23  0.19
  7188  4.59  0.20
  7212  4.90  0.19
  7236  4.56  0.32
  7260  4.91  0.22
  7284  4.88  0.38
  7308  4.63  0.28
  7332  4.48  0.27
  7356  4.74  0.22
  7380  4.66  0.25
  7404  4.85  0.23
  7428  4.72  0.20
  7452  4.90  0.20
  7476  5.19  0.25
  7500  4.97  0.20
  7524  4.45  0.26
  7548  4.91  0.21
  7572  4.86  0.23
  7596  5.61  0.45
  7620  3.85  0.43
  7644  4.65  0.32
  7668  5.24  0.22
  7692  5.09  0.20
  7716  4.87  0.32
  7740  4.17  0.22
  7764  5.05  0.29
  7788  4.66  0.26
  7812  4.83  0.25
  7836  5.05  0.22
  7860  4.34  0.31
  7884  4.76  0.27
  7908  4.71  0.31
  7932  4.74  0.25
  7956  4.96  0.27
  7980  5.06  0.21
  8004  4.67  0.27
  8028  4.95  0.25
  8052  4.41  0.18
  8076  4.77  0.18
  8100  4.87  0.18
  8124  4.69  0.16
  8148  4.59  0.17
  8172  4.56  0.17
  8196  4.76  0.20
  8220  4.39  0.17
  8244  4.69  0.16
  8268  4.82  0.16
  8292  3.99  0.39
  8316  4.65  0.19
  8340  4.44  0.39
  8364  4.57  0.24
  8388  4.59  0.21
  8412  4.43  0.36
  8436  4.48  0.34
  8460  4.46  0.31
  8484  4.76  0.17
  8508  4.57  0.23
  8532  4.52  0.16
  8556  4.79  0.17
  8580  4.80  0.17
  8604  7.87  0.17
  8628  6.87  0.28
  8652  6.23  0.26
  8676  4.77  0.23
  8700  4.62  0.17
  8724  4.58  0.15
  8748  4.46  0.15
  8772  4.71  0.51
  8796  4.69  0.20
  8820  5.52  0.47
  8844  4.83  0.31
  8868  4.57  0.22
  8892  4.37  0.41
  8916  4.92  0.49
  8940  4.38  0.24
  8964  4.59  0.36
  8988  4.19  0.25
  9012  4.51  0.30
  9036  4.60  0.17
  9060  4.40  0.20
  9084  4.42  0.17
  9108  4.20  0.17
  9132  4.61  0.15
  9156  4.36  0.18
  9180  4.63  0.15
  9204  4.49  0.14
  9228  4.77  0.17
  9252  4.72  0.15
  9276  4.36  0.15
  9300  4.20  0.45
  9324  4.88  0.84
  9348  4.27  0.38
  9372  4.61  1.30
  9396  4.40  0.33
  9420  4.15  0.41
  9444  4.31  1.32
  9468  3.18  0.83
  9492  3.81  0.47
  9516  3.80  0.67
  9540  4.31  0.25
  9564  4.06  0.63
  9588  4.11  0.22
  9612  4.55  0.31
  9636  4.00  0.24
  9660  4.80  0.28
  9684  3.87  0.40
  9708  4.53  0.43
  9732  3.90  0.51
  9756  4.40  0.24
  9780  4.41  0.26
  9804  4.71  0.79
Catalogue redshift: 0.31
